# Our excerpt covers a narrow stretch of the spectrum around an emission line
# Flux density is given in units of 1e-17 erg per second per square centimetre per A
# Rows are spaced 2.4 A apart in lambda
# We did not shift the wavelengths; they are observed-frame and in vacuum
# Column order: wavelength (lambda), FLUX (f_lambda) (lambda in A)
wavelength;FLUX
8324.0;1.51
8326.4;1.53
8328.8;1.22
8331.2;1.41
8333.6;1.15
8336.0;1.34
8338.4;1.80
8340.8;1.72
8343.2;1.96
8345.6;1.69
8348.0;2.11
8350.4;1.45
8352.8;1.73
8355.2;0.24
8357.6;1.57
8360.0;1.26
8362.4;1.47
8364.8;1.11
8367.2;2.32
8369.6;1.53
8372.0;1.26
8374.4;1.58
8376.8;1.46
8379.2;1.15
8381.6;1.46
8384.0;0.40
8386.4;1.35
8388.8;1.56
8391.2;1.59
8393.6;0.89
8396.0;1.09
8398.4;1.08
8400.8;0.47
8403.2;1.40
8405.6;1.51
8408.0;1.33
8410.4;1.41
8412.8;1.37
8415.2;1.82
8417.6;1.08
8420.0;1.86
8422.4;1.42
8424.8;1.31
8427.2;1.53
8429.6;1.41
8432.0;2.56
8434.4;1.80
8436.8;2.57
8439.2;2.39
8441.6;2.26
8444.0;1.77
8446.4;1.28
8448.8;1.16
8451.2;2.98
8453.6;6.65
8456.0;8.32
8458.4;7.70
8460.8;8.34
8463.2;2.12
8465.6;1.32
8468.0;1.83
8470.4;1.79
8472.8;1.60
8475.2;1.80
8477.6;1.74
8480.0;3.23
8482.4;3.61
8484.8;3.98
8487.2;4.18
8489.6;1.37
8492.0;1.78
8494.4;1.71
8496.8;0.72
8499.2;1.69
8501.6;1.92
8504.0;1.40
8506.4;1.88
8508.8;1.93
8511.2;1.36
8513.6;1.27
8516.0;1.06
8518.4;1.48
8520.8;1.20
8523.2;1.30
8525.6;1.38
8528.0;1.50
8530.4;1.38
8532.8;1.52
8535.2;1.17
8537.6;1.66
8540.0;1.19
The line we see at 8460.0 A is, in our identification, Halpha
